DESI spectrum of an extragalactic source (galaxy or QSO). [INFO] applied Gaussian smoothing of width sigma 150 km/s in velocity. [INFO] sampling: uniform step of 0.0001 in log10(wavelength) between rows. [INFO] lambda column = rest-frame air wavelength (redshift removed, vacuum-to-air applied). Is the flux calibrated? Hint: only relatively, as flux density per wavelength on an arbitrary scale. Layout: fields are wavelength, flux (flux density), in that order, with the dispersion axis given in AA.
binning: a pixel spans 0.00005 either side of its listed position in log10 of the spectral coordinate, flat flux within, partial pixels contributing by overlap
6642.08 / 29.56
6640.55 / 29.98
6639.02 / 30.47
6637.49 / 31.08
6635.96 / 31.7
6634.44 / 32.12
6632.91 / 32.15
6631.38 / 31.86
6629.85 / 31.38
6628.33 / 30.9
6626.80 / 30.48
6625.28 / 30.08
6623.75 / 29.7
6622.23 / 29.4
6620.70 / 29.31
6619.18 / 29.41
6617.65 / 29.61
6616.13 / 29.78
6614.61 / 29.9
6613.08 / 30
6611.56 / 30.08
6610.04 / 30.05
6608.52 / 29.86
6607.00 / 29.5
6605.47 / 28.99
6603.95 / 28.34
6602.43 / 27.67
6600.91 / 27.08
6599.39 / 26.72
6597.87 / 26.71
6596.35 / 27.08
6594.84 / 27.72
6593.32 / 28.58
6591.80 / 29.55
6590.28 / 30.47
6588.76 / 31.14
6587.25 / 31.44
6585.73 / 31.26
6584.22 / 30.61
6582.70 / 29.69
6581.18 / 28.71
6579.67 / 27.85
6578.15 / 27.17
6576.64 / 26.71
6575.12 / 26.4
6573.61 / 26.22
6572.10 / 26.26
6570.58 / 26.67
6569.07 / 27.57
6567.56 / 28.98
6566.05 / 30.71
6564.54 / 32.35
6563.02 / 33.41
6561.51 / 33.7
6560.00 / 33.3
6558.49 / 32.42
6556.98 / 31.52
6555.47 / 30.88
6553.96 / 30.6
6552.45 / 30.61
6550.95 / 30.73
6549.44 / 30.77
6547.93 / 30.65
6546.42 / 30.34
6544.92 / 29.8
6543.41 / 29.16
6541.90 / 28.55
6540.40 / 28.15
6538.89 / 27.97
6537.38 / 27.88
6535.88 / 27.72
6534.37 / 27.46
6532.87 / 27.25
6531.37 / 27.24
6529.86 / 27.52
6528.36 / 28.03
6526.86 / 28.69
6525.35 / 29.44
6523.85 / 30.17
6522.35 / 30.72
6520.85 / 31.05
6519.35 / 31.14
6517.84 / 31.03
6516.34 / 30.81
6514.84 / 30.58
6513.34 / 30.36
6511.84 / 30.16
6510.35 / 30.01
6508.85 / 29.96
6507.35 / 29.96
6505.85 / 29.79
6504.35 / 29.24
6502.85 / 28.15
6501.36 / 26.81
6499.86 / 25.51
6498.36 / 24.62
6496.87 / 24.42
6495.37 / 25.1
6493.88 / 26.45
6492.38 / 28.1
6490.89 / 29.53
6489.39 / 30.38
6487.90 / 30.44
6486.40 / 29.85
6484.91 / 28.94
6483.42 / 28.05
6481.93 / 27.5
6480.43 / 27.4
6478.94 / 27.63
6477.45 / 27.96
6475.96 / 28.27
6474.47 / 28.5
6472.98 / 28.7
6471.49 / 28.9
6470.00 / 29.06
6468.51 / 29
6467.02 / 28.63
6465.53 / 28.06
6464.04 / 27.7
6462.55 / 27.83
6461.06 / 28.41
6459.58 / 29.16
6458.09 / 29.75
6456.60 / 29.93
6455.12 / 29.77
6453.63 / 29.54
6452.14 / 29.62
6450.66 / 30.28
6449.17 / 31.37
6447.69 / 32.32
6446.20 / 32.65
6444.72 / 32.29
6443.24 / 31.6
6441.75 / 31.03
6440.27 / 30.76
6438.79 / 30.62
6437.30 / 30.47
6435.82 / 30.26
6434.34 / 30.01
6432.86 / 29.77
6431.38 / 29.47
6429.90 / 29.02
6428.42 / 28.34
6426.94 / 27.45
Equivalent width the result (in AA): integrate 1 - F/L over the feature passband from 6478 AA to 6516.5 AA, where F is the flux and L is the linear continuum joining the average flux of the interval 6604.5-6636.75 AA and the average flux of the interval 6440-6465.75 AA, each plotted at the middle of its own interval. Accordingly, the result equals 2.3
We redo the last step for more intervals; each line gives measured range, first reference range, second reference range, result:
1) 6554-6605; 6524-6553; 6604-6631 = 0.2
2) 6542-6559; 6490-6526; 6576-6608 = -1.0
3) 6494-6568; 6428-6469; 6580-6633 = 0.6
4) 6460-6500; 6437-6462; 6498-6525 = 2.7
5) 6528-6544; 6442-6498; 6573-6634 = 0.7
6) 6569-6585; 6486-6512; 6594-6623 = 0.6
